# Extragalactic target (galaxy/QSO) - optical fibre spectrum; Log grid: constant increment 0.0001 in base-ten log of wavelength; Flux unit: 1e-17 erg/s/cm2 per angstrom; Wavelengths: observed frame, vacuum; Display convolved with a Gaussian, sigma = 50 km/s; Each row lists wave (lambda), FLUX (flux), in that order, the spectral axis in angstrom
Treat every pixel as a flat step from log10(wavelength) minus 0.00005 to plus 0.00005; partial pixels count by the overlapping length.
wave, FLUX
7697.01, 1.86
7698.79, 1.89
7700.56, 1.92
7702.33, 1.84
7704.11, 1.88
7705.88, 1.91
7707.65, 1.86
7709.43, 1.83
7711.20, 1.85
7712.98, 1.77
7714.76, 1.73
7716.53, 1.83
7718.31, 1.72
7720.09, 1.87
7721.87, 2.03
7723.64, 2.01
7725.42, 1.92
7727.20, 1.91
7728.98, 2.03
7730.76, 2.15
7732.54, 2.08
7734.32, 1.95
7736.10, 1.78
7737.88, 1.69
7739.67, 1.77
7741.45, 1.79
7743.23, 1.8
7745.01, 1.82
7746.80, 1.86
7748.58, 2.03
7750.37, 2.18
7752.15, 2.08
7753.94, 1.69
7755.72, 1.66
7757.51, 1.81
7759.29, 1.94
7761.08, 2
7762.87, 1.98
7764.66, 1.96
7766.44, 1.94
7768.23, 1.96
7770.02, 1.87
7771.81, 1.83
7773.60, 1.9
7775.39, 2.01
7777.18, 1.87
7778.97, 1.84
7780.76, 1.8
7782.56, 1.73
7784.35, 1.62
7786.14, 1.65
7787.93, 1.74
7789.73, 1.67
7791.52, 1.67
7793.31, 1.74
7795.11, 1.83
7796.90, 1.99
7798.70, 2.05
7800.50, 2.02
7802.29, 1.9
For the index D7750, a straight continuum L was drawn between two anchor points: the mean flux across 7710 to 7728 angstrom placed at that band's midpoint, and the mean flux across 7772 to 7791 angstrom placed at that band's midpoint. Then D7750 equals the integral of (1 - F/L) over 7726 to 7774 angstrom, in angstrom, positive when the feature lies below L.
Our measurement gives -2.18 angstrom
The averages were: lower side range 1.86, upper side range 1.78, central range 1.91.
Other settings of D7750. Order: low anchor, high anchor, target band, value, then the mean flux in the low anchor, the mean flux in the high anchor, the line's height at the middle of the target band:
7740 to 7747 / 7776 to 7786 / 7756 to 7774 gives -1.2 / 1.81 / 1.77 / 1.79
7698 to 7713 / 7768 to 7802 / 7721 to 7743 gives -0.8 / 1.87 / 1.83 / 1.85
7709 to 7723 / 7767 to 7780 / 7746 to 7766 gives -0.5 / 1.83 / 1.9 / 1.88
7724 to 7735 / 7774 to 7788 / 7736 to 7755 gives 0.7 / 2.01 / 1.79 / 1.94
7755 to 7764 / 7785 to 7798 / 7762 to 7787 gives -0.4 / 1.88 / 1.76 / 1.82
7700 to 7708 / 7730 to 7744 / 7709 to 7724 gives 0.3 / 1.88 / 1.87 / 1.88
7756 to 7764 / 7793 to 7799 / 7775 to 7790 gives 1.1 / 1.91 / 1.9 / 1.91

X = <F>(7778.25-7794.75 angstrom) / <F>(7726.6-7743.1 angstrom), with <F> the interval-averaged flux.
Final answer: 0.90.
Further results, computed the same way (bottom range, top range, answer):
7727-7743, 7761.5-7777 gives 1.02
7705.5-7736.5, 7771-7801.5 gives 0.96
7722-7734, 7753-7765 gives 0.92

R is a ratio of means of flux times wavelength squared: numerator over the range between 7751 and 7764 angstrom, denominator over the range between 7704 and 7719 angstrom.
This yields 1.05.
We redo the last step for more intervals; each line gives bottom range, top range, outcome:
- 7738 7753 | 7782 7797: 0.92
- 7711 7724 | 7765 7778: 1.05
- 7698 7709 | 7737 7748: 0.96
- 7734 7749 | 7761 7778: 1.07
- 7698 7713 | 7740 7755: 1.03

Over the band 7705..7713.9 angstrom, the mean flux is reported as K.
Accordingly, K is 1.84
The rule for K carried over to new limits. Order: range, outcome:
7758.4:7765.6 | 1.97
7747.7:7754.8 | 1.99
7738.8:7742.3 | 1.78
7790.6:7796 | 1.75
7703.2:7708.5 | 1.88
